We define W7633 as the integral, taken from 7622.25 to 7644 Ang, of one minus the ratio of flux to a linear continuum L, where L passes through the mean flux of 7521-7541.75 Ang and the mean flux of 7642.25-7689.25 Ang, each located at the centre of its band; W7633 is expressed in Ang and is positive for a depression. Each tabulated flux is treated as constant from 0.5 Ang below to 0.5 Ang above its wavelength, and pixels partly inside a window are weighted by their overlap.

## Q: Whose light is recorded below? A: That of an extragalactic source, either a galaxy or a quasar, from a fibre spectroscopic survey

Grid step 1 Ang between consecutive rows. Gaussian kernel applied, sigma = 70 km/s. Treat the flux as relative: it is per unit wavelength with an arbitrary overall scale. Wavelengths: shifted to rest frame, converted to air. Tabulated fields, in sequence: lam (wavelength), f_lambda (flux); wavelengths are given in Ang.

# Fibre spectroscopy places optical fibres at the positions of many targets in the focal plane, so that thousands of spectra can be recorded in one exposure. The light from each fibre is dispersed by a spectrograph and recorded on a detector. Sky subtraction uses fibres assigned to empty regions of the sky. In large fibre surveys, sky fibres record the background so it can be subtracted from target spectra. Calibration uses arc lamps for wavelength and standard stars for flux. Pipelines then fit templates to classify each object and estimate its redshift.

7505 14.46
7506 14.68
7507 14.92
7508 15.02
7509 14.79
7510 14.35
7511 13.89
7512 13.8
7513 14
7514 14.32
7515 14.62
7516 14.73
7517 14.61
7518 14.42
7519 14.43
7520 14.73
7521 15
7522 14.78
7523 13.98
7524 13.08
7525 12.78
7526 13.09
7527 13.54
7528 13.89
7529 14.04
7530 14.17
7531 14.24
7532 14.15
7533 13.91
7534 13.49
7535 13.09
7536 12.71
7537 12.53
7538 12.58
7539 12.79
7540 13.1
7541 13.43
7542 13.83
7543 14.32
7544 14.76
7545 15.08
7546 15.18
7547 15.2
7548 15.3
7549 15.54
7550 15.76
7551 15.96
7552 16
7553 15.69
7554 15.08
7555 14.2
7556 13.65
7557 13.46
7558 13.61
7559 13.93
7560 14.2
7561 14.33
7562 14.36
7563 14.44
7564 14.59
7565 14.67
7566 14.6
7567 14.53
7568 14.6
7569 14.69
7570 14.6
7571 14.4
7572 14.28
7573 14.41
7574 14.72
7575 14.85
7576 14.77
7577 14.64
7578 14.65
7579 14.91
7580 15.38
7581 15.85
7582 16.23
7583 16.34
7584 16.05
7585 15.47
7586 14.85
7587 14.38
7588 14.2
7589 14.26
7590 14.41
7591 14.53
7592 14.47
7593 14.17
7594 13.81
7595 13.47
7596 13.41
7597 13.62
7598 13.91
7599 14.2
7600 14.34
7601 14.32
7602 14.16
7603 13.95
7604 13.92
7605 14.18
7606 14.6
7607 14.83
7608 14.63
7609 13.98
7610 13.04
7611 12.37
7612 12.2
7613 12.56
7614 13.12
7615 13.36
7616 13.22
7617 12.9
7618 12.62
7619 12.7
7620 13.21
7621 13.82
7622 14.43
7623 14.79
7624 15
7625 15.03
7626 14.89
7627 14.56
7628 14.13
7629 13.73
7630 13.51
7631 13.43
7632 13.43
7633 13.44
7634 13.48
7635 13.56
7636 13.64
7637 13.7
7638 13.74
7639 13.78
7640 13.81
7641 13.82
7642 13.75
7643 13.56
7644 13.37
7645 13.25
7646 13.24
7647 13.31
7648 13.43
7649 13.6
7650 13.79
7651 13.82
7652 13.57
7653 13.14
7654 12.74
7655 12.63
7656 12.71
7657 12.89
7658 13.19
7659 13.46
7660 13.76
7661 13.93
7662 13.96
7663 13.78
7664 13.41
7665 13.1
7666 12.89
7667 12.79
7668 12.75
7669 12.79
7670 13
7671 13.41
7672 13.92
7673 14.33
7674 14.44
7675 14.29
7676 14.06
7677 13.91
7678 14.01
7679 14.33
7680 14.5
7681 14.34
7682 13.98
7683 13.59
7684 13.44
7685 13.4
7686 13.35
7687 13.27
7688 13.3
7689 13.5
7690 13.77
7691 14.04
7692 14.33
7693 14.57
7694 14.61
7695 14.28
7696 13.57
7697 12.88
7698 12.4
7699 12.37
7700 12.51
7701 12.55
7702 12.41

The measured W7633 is -0.7 Ang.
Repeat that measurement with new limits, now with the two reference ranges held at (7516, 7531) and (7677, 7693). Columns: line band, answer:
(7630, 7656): 0.8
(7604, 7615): 0.3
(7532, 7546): 0.5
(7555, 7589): -1.6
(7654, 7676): 0.7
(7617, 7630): -0.1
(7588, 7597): -0.1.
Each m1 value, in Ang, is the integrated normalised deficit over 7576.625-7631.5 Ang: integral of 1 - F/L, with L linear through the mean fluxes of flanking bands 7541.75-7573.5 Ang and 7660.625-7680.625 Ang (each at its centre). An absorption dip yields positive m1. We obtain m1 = 0.4 Ang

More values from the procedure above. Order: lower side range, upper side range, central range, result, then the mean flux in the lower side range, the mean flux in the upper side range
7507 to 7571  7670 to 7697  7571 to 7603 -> -1.03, 14.3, 13.9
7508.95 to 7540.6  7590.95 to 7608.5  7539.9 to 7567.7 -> -1.32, 13.8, 14.1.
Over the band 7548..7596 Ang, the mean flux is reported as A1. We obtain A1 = 14.7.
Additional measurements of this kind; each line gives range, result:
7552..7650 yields 14.1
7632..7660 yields 13.4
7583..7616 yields 14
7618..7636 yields 13.9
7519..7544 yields 13.7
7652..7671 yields 13.2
